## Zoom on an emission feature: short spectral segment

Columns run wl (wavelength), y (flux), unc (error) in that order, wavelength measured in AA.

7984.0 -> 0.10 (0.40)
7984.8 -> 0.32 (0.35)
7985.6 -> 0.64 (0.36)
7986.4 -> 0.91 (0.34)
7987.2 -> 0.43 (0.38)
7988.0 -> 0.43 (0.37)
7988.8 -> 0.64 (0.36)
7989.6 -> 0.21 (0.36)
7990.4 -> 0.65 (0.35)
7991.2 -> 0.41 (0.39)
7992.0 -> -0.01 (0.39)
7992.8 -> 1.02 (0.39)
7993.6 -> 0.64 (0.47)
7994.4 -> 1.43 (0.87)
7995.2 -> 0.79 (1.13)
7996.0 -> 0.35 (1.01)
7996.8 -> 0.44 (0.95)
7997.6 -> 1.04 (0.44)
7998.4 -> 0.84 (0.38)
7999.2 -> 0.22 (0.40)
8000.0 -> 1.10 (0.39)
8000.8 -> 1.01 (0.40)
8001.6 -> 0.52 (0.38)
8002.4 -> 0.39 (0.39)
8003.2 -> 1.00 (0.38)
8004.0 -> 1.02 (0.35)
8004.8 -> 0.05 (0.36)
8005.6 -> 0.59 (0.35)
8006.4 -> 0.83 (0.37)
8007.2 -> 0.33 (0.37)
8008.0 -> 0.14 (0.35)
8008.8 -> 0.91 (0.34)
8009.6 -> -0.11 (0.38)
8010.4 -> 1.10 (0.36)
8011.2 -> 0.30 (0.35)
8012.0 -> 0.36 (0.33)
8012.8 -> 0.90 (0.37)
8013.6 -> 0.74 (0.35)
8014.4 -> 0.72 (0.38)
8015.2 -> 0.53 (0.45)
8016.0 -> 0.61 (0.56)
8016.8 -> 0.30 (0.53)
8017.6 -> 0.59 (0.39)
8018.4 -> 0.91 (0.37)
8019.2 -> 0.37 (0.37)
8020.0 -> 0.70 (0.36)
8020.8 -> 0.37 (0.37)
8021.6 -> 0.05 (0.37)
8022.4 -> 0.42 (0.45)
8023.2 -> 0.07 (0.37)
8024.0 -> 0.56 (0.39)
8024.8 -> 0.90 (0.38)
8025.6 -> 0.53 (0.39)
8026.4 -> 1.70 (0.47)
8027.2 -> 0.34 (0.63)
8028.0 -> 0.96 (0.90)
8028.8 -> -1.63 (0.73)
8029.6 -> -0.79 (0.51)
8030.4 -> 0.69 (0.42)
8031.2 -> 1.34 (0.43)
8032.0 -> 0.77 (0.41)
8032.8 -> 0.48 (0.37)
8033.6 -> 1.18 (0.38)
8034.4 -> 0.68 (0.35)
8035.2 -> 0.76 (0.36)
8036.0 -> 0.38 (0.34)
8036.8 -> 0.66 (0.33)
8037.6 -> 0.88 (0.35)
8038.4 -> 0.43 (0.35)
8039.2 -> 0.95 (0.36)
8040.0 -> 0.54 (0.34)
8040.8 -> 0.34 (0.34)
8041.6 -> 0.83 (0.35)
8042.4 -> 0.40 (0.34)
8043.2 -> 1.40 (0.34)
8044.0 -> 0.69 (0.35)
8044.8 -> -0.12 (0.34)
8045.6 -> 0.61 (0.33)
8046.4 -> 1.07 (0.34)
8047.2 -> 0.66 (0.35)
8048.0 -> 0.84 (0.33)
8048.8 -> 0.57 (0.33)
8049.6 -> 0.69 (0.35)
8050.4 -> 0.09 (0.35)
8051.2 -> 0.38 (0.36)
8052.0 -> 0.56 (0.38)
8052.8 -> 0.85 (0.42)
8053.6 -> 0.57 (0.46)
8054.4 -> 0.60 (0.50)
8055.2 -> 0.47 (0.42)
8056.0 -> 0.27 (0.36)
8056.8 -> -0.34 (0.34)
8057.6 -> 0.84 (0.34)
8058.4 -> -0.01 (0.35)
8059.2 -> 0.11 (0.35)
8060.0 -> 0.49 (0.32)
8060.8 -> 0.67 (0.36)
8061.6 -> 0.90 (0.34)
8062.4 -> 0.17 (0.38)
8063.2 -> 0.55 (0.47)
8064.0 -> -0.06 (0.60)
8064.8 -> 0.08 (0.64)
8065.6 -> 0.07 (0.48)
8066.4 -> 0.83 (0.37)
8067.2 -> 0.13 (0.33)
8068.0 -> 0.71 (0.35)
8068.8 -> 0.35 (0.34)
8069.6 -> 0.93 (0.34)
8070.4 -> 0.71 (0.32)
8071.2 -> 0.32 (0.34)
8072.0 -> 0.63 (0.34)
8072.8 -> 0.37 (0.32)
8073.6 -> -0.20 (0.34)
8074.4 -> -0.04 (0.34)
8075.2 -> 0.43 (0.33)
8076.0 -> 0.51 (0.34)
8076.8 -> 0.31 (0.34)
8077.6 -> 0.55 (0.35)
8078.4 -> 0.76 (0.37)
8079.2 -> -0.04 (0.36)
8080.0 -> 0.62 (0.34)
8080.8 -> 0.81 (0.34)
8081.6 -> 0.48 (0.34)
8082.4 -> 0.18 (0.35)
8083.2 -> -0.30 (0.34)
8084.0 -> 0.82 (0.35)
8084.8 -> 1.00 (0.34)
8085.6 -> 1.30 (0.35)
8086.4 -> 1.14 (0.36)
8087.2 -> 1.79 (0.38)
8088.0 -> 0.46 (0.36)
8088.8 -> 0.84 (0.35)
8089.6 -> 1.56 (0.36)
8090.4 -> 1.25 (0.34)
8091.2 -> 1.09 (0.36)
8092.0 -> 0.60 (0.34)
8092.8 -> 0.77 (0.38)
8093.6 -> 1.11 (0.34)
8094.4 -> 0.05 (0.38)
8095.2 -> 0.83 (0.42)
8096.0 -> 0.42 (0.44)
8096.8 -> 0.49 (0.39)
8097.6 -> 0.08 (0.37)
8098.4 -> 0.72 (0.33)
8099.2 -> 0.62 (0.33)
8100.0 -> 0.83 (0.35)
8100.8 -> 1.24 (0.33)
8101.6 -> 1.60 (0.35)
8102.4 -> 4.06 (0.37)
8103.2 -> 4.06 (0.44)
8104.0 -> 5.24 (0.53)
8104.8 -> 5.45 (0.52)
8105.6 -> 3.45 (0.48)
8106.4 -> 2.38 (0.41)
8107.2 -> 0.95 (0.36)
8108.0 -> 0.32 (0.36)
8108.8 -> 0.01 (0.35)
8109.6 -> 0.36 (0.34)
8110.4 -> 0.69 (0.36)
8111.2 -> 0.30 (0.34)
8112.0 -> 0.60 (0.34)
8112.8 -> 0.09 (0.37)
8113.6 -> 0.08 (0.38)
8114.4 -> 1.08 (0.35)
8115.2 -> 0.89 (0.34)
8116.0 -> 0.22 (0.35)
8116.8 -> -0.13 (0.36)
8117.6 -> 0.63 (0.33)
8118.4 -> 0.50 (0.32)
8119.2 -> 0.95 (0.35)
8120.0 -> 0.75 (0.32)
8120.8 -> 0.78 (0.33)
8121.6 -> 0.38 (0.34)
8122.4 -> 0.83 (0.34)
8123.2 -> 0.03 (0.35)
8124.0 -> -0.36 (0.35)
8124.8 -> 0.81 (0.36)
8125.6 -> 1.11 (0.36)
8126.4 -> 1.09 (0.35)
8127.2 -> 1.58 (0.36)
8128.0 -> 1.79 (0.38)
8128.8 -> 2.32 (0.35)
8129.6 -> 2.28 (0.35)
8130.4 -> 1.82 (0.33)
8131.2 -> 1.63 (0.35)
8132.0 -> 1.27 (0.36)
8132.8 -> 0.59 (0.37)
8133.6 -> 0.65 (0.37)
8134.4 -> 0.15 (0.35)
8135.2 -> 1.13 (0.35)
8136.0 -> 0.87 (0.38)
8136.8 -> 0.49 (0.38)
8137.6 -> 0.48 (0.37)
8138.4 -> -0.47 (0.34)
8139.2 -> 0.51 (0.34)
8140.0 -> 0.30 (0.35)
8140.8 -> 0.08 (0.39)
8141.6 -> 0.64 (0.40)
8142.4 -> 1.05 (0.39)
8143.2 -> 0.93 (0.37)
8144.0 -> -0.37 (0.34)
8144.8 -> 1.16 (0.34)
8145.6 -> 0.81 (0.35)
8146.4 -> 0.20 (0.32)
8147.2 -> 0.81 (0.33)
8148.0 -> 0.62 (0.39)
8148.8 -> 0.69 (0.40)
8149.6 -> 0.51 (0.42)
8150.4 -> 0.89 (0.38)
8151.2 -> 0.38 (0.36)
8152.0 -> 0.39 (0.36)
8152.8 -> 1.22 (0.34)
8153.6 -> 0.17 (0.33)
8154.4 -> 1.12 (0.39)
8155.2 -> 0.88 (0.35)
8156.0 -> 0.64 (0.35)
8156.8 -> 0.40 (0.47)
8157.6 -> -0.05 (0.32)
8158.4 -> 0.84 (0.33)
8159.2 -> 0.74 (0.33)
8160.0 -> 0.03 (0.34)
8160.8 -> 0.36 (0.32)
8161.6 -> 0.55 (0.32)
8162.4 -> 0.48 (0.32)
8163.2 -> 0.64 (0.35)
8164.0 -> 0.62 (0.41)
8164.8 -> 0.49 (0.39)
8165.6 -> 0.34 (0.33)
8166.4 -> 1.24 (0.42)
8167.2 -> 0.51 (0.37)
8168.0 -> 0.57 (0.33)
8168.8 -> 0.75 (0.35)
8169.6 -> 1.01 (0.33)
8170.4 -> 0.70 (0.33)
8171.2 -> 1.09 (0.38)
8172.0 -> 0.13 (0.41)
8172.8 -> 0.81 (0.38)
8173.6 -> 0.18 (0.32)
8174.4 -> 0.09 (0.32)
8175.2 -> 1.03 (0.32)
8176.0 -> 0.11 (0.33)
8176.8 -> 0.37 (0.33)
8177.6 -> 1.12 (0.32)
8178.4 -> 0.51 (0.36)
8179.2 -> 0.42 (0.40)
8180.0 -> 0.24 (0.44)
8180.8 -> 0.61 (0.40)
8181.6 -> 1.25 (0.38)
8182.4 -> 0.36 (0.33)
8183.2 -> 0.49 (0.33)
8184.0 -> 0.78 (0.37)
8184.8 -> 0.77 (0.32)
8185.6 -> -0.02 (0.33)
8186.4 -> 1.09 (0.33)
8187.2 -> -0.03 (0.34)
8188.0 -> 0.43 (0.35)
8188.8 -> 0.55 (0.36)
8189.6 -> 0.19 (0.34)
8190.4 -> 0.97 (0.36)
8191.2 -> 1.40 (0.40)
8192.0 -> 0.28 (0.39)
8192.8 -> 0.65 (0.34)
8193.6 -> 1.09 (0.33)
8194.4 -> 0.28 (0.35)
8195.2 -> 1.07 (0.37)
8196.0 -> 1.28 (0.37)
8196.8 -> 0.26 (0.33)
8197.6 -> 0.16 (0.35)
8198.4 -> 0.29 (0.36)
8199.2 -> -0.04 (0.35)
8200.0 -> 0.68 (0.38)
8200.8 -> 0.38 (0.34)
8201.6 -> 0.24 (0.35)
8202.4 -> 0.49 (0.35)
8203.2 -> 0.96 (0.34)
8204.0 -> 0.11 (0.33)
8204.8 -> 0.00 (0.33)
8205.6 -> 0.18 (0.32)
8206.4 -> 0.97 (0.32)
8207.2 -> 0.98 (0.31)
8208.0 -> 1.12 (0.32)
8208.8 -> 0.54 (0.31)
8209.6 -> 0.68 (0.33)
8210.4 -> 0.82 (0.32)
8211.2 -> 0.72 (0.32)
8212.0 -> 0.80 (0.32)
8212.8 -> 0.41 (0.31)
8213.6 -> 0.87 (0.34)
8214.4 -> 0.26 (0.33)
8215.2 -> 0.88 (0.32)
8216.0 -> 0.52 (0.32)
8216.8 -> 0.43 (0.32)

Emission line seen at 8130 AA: [N II] 6583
